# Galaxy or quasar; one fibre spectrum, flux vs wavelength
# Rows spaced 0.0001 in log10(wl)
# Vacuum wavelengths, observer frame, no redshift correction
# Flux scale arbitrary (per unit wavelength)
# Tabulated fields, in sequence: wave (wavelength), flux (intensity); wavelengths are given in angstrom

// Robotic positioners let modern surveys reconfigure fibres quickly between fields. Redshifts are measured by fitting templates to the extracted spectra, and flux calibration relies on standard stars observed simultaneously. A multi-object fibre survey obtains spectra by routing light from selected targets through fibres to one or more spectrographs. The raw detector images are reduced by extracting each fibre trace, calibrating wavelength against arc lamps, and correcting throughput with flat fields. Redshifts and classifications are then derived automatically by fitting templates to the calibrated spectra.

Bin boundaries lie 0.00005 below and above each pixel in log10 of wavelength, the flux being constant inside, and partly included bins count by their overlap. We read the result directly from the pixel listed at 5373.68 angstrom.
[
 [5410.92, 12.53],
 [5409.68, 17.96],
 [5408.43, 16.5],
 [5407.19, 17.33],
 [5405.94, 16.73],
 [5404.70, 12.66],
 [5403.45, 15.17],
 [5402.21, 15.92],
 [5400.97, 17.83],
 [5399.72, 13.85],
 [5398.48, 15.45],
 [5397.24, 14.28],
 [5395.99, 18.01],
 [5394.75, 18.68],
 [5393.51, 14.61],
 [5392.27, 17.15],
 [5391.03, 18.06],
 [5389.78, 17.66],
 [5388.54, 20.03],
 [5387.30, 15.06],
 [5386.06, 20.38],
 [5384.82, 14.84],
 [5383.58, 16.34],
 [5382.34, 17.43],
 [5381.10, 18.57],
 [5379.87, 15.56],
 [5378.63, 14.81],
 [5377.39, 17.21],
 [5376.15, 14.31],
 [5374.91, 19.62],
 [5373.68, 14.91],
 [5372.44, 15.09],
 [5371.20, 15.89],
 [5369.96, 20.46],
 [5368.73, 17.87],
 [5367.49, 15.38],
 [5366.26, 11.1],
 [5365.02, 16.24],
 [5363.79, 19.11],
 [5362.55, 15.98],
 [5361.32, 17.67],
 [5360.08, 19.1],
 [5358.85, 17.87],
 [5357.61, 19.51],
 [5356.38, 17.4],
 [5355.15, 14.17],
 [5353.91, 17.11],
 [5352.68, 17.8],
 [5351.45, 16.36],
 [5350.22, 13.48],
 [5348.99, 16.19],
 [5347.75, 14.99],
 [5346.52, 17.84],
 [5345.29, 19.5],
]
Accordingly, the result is 14.91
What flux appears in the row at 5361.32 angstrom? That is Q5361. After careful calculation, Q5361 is 17.67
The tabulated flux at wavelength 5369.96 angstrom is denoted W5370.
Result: 20.46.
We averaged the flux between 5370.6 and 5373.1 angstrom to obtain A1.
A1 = 15.4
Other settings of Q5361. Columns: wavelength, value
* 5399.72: 13.85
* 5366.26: 11.1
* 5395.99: 18.01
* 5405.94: 16.73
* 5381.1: 18.57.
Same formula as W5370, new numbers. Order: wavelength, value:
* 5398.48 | 15.45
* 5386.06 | 20.38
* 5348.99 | 16.19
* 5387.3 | 15.06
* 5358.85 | 17.87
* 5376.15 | 14.31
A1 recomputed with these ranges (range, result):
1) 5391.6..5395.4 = 16.9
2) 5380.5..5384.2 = 17.4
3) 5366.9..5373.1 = 16.9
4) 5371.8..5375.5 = 16.5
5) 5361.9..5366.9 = 15.6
